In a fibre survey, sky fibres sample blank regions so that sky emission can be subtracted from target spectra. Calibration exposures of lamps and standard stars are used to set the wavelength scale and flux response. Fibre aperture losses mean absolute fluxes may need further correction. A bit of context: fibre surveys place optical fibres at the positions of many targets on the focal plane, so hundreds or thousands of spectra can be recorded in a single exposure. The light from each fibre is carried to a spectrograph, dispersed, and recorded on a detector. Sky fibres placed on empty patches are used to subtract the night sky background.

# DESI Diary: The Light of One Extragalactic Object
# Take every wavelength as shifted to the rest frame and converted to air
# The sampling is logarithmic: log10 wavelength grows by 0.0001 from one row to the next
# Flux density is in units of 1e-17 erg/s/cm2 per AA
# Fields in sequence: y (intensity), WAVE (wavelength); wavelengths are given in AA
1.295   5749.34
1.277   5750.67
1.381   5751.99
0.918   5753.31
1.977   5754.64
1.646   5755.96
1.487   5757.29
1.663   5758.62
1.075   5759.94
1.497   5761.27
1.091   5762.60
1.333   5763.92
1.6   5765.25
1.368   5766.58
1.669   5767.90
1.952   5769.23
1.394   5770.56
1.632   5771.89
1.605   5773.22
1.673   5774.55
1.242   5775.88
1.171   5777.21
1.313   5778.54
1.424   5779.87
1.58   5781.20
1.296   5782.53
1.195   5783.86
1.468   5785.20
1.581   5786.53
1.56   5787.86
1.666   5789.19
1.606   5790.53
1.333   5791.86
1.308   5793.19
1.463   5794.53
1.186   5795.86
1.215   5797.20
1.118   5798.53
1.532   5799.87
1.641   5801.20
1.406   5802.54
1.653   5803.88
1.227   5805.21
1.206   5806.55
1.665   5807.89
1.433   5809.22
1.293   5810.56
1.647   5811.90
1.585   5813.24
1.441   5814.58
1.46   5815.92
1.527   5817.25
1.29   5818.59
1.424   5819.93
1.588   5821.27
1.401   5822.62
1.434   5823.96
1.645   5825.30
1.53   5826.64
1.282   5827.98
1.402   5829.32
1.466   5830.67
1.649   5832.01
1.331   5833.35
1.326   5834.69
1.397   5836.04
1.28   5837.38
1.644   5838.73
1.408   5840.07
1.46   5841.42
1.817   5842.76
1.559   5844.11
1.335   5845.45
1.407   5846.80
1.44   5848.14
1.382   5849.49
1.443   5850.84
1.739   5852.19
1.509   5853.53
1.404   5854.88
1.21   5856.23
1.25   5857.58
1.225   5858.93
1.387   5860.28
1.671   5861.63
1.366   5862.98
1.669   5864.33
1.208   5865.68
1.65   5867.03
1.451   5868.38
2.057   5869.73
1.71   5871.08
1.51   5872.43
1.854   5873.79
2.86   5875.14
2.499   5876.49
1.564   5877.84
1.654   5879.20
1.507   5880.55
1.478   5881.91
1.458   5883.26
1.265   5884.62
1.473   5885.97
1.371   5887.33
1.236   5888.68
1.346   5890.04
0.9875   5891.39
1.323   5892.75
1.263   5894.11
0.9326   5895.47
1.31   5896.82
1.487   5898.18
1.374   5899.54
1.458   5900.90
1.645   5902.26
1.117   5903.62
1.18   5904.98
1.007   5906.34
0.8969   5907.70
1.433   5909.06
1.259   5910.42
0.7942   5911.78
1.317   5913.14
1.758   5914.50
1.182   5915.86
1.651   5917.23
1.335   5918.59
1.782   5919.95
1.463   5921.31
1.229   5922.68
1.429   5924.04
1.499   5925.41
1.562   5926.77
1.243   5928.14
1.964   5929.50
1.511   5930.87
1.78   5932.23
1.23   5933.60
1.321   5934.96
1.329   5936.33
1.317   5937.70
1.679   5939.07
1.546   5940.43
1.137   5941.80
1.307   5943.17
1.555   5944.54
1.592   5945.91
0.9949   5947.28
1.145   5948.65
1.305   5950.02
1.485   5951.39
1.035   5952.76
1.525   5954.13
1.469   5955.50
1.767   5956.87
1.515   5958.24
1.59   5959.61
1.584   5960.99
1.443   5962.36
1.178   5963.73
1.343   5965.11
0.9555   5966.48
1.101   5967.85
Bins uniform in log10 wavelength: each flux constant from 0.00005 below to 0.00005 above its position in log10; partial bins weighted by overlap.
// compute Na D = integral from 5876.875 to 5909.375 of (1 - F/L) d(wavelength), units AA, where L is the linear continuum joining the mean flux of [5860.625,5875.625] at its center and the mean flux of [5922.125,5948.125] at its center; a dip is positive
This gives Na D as 5.5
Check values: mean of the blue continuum 1.71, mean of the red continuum 1.43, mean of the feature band 1.33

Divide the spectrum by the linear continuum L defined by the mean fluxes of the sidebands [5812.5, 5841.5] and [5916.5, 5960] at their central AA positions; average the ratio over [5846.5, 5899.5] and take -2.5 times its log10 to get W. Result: -0.04 mag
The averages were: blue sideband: 1.45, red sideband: 1.45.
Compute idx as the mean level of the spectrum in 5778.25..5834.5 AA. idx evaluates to 1.44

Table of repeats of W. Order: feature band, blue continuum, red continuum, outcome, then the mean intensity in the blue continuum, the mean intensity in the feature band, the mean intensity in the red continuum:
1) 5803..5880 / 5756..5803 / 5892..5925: -0.108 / 1.44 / 1.53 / 1.32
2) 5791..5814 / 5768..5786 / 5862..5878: 0.107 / 1.46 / 1.41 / 1.79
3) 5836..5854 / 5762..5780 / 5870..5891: 0.071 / 1.46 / 1.49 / 1.65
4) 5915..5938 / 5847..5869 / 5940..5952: -0.083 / 1.44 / 1.46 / 1.33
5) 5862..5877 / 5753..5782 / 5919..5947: -0.217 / 1.47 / 1.79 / 1.47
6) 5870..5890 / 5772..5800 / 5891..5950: -0.213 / 1.41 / 1.67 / 1.36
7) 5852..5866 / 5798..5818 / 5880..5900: -0.035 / 1.46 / 1.42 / 1.32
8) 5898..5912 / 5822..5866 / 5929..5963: 0.160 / 1.45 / 1.25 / 1.44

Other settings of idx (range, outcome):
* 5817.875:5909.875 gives 1.46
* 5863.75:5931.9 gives 1.47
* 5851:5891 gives 1.57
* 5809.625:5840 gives 1.46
